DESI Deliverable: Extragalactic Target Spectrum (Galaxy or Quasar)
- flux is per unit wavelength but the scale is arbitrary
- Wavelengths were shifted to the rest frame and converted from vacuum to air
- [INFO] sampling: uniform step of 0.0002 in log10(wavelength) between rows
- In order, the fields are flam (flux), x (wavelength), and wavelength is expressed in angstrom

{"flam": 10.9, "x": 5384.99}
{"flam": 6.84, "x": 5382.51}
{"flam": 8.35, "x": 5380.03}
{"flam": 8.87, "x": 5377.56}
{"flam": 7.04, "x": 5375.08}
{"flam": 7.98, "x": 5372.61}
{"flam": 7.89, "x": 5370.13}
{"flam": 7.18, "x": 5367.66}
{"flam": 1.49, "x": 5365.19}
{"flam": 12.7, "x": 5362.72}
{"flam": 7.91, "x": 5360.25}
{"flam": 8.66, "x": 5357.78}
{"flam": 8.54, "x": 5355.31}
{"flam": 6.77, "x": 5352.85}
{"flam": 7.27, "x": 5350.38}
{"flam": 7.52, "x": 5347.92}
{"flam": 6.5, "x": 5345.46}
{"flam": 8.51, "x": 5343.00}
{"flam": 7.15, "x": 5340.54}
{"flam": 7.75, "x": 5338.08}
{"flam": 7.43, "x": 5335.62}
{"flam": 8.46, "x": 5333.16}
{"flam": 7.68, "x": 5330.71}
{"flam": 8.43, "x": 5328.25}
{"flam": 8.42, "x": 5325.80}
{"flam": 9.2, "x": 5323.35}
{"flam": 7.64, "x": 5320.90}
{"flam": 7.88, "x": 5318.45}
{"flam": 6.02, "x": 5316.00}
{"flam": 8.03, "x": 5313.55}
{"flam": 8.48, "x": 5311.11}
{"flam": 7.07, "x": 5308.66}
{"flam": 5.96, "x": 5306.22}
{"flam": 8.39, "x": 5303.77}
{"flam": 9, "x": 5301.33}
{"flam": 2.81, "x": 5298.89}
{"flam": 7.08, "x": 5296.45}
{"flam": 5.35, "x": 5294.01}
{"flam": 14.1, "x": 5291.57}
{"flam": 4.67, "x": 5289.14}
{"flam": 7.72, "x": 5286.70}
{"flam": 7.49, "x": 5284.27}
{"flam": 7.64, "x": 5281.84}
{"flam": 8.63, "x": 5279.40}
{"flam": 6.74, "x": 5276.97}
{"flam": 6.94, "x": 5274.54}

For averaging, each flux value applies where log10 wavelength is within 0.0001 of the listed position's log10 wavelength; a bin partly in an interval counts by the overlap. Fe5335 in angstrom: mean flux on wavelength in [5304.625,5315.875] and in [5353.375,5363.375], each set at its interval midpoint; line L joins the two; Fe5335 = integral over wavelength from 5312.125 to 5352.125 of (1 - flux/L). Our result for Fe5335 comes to 1.6 angstrom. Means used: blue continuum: 7.28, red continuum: 9.07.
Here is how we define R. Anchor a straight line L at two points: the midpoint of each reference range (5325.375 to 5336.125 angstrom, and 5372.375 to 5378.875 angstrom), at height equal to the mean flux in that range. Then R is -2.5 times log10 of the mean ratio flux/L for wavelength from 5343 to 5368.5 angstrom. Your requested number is 0.07 mag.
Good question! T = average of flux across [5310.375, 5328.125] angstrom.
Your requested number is 7.97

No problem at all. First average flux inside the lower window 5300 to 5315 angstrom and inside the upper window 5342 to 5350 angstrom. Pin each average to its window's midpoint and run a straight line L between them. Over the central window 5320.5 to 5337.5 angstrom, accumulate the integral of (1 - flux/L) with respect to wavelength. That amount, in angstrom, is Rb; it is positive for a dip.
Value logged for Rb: -1.3 angstrom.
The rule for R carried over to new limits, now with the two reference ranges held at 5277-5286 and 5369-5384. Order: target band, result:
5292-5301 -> 0.24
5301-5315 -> 0.01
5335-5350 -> 0.05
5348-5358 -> 0.02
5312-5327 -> -0.01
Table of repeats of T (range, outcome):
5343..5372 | 7.55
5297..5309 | 6.64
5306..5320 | 7.34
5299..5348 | 7.67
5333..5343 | 7.71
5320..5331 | 8.34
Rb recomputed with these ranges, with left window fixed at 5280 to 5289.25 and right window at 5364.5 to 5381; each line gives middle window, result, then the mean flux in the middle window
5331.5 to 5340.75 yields -0.74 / 7.76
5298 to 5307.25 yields 0.70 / 6.68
